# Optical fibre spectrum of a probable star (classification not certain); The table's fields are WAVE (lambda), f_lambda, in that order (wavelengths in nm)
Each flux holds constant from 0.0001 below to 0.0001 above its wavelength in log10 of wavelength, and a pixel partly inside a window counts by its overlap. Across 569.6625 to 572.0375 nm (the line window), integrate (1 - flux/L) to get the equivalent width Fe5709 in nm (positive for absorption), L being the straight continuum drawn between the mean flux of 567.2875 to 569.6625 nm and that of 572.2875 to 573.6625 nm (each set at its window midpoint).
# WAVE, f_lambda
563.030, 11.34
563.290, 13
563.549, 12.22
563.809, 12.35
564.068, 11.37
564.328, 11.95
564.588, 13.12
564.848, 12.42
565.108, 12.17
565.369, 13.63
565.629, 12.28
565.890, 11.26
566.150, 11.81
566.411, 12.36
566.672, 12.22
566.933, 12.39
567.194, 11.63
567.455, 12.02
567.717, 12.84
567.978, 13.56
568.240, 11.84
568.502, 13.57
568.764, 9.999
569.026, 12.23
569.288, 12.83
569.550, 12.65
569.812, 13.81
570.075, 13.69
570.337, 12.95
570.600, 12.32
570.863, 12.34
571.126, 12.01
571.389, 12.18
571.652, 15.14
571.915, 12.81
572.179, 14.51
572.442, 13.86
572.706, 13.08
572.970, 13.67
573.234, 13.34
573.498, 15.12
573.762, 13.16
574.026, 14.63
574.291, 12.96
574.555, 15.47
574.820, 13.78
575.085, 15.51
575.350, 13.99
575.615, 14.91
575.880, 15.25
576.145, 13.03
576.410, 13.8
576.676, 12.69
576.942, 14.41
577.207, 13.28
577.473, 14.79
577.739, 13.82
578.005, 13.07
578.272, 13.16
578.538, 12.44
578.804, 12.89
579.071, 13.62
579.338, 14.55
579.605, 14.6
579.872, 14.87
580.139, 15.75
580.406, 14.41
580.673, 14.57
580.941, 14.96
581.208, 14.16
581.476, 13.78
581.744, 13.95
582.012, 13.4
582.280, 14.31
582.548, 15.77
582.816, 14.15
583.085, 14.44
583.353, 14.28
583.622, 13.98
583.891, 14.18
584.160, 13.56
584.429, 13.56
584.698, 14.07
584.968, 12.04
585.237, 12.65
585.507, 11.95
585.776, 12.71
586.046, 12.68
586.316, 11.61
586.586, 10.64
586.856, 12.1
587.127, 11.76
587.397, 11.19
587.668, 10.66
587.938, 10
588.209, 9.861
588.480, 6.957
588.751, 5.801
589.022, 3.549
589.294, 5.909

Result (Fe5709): 0.02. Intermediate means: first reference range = 12.4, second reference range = 13.8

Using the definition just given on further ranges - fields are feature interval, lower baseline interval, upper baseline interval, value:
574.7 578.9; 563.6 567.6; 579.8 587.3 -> -0.25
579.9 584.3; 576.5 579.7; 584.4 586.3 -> -0.43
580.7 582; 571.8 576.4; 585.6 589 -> -0.24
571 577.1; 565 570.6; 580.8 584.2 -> -0.31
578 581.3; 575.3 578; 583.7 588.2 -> -0.19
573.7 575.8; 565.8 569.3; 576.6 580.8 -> -0.16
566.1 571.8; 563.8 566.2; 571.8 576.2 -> 0.21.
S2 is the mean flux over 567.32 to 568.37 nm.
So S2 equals 12.6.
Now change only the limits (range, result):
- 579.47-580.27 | 15.1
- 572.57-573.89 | 13.7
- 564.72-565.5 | 12.7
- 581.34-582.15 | 13.7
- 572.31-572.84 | 13.5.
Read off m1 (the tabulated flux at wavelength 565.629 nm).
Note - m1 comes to 12.28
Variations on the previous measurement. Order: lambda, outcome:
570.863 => 12.34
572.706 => 13.08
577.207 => 13.28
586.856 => 12.1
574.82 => 13.78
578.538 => 12.44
